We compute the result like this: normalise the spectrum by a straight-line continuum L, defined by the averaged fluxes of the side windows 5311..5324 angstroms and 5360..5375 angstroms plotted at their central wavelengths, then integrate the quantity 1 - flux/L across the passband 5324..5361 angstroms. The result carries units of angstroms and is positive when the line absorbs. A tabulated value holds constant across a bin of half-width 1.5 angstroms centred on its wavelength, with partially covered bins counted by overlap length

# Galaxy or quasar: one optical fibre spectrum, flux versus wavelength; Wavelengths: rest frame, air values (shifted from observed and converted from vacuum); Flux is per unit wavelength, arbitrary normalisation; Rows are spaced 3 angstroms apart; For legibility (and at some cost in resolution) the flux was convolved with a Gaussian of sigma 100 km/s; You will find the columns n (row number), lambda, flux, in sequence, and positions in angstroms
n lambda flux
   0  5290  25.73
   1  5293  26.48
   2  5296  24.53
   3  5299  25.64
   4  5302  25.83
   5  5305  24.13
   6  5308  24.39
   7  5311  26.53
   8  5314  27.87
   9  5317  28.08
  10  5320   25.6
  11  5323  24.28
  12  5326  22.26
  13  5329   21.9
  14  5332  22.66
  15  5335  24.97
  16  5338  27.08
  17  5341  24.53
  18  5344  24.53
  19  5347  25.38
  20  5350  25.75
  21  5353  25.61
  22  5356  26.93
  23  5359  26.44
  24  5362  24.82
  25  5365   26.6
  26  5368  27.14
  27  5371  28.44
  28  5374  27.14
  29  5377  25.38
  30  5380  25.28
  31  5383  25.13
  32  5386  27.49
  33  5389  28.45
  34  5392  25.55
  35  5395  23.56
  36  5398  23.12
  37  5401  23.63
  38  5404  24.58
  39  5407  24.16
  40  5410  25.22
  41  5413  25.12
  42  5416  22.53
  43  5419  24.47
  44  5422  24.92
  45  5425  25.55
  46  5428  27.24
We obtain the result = 2.6 angstroms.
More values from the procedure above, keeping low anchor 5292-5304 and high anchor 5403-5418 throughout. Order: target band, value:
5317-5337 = 0.94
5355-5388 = -2.30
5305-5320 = -0.58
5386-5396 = -0.69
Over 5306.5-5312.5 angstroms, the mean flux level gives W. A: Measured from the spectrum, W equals 25.5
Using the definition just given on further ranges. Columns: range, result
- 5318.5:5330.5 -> 23.5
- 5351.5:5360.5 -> 26.3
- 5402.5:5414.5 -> 24.8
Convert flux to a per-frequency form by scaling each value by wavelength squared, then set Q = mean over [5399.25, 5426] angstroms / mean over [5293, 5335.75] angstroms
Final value 1.02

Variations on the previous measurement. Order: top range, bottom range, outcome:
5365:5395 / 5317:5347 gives 1.10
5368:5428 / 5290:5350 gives 1.04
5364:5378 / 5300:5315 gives 1.08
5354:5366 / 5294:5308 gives 1.07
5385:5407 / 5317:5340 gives 1.05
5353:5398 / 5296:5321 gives 1.04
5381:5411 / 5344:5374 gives 0.97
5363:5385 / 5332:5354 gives 1.06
